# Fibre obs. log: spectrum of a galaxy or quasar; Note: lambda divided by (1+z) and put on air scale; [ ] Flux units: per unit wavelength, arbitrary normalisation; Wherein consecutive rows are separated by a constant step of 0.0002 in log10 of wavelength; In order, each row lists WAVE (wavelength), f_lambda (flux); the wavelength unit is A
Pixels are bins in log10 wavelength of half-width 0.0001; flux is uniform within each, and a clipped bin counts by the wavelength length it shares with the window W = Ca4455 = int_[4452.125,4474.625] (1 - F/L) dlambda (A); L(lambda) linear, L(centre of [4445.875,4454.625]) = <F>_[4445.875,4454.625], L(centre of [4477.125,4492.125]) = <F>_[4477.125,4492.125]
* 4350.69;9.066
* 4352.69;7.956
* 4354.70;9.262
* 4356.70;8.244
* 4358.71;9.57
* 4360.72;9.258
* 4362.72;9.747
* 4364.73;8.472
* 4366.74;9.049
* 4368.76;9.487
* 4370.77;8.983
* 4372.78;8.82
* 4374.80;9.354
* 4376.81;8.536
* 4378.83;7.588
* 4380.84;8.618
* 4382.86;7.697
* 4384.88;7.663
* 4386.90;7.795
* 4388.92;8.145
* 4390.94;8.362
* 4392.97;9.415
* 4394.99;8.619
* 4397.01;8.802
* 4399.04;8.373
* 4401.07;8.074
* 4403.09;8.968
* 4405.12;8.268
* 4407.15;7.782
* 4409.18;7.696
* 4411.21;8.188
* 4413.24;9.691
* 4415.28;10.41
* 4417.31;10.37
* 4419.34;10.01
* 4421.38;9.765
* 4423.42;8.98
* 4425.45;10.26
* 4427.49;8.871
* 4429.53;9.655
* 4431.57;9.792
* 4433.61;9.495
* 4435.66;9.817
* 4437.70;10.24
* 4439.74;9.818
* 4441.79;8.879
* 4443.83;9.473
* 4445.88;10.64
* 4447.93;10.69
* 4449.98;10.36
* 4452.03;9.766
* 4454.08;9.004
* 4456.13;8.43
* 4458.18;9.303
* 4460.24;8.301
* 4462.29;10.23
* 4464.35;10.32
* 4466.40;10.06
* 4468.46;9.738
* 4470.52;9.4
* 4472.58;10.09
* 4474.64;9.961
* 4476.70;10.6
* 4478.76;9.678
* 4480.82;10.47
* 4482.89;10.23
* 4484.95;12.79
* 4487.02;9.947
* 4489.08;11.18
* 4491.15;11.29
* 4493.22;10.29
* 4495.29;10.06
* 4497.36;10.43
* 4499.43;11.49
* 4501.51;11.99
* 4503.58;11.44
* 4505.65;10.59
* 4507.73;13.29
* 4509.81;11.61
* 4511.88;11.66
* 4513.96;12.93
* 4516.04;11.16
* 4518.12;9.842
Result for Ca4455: 1.82 A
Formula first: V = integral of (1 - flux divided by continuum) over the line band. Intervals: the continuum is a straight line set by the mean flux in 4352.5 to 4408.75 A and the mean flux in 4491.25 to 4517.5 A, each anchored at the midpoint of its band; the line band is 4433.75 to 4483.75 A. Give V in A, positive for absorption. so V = 2.6 A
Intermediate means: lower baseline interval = 8.6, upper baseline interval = 11.4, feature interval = 9.8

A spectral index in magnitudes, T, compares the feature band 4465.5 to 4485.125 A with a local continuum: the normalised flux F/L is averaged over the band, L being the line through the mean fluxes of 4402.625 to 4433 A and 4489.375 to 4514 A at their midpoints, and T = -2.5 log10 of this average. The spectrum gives 0.052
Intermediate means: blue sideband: 9.26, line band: 10.2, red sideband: 11.4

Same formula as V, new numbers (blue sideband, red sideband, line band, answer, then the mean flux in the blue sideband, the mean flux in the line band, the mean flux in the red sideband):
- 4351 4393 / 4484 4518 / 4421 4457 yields 1.36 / 8.66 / 9.67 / 11.3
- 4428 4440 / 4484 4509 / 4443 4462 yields 1.14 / 9.76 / 9.58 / 11.2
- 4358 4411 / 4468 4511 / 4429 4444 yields 0.03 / 8.57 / 9.66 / 10.8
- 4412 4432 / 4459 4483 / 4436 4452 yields -0.27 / 9.76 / 9.99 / 9.9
